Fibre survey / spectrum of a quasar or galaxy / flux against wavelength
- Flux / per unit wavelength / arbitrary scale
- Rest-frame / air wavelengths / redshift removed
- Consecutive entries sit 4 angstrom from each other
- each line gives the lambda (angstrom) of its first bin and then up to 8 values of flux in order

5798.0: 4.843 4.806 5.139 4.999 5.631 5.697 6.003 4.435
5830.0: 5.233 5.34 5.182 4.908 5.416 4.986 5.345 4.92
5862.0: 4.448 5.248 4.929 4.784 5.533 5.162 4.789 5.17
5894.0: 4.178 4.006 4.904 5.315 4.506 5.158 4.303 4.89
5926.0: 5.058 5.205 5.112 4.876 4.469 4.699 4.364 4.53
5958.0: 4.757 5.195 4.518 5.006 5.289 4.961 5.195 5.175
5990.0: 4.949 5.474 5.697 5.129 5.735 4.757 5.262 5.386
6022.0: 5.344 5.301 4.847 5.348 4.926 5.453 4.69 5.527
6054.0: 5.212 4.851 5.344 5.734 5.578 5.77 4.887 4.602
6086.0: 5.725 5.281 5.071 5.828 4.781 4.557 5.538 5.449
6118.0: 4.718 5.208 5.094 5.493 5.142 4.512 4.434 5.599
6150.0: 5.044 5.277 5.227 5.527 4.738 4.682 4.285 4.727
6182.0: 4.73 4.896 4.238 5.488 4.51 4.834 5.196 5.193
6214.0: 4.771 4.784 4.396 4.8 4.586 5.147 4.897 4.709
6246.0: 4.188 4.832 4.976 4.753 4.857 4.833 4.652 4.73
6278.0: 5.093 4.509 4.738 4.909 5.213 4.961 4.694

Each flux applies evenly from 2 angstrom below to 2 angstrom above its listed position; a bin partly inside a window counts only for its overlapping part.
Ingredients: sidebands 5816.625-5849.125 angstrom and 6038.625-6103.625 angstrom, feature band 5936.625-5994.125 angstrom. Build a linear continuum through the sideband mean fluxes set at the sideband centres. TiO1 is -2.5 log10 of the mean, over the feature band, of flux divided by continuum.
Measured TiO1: 0.08 mag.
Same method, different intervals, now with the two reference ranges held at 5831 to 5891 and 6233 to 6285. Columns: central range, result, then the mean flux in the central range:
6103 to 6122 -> -0.039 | 5.07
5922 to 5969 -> 0.046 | 4.81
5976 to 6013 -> -0.054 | 5.23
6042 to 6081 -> -0.075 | 5.28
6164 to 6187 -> 0.039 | 4.67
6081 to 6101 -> -0.087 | 5.31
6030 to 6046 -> -0.039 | 5.12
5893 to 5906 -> 0.119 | 4.52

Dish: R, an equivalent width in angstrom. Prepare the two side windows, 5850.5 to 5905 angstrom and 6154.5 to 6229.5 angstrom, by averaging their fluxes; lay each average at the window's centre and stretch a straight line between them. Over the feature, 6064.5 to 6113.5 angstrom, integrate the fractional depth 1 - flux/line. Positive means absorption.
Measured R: -4.29 angstrom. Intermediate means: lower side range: 4.89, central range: 5.28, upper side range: 4.84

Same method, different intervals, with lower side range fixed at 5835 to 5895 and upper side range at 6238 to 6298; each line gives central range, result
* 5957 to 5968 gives 0.30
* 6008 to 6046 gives -1.74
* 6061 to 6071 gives -1.35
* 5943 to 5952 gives 0.81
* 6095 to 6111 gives -0.85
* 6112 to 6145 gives -1.03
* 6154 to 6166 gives -0.99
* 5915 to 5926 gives 0.57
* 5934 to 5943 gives 0.34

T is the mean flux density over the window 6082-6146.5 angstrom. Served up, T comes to 5.12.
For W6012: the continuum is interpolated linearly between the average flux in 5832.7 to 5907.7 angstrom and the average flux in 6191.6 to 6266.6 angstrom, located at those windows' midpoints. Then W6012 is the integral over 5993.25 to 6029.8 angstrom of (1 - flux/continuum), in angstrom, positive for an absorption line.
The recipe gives -3.0 angstrom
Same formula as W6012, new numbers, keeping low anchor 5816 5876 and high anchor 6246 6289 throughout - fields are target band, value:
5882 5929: 2.7 angstrom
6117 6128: -0.3 angstrom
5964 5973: 0.4 angstrom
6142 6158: -1.0 angstrom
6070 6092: -1.6 angstrom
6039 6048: -0.2 angstrom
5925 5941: 0.1 angstrom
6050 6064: -0.7 angstrom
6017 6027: -0.7 angstrom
